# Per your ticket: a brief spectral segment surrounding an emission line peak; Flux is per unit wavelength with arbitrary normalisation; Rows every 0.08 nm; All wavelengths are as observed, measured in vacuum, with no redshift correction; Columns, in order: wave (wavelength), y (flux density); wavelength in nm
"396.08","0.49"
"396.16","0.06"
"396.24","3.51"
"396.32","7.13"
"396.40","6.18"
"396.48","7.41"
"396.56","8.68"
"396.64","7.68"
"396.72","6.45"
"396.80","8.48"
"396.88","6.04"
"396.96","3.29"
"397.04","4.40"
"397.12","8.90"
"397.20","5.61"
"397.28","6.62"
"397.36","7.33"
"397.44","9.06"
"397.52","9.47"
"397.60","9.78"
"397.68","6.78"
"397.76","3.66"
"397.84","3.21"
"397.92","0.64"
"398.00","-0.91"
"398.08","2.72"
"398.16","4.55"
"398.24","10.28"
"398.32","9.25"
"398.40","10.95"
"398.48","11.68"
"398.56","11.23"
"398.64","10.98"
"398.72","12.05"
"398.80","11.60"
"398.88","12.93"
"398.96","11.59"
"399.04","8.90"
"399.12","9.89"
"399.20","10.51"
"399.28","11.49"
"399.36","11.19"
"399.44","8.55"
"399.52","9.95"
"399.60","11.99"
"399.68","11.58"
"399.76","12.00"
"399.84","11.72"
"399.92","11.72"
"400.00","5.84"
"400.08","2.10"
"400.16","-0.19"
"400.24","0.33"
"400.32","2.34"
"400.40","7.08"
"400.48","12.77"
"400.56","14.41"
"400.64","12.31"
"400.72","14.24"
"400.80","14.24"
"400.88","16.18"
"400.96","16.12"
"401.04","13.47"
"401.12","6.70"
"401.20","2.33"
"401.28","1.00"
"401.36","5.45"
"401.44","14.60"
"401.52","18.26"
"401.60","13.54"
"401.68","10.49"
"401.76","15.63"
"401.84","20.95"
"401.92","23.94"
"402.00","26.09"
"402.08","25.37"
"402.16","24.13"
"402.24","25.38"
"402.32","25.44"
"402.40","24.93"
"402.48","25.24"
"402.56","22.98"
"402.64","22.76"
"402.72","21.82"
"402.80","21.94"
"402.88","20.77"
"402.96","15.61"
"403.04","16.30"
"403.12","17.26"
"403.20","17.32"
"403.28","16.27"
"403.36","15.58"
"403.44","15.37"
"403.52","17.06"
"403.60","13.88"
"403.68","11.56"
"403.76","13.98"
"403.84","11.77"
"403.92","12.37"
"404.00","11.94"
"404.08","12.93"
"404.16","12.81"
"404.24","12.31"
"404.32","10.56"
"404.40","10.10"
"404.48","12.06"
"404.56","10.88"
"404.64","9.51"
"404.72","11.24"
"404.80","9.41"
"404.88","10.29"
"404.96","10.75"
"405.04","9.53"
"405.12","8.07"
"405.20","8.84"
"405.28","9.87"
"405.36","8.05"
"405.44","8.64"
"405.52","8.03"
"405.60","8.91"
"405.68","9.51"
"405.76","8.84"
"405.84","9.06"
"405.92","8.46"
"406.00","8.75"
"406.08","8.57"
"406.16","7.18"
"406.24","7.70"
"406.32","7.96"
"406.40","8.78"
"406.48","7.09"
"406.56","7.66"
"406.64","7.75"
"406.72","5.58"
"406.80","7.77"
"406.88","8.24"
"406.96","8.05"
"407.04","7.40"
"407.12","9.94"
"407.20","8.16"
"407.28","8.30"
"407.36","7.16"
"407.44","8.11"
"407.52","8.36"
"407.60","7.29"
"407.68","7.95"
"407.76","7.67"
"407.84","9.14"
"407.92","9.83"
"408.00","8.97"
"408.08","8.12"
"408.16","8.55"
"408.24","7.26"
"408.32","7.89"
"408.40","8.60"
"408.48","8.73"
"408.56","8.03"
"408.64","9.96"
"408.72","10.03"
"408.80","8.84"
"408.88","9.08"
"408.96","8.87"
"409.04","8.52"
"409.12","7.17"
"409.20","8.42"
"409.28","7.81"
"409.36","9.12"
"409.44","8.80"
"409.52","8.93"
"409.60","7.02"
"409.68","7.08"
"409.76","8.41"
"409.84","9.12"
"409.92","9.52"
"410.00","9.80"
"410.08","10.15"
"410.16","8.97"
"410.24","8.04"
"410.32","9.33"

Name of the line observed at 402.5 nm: Lyman alpha 1216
